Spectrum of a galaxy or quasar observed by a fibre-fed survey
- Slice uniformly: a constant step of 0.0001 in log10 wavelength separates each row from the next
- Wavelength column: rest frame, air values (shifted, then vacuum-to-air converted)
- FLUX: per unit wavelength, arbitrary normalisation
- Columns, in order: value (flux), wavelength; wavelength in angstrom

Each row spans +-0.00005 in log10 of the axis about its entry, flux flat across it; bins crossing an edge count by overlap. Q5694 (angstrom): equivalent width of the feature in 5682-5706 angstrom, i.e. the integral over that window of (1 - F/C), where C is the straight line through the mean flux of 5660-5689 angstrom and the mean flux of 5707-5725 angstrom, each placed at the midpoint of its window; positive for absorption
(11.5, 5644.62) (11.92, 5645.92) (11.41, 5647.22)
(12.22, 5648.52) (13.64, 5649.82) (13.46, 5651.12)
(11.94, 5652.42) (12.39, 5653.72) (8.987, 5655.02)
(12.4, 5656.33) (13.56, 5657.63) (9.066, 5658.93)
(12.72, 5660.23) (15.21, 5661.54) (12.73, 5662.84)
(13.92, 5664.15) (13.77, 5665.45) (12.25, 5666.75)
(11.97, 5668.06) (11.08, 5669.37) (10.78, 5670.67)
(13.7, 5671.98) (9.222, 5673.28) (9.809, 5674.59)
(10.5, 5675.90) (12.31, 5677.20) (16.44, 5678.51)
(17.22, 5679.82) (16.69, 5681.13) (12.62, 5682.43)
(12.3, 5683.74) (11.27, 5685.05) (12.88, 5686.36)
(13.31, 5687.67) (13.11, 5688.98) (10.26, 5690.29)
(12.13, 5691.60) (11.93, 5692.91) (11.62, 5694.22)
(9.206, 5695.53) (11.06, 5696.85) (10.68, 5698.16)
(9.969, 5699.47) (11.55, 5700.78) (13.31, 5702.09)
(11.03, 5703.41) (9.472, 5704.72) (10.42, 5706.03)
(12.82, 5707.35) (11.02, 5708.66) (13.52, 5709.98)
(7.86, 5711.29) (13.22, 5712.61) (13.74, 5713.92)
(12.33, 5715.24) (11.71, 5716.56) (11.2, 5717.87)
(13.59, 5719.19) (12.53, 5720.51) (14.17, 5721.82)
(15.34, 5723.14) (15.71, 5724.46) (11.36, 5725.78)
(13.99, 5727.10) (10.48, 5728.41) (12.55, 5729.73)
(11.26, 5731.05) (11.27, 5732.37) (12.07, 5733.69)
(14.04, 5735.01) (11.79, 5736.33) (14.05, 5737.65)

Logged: 2.5 angstrom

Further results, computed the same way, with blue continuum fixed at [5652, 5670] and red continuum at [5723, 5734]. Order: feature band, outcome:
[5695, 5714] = 1.9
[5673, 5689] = -0.8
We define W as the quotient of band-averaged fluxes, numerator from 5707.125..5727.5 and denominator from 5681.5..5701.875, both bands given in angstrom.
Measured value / 1.1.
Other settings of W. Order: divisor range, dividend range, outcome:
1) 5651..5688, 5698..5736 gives 0.97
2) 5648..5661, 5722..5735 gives 1.06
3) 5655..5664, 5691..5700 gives 0.88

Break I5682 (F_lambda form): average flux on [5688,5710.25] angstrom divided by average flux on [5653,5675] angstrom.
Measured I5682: 0.9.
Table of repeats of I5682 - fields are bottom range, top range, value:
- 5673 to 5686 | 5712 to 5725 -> 1.03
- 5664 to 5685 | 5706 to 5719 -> 0.94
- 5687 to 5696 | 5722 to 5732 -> 1.11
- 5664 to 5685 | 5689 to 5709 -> 0.88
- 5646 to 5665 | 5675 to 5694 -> 1.05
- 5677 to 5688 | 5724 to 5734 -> 0.88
